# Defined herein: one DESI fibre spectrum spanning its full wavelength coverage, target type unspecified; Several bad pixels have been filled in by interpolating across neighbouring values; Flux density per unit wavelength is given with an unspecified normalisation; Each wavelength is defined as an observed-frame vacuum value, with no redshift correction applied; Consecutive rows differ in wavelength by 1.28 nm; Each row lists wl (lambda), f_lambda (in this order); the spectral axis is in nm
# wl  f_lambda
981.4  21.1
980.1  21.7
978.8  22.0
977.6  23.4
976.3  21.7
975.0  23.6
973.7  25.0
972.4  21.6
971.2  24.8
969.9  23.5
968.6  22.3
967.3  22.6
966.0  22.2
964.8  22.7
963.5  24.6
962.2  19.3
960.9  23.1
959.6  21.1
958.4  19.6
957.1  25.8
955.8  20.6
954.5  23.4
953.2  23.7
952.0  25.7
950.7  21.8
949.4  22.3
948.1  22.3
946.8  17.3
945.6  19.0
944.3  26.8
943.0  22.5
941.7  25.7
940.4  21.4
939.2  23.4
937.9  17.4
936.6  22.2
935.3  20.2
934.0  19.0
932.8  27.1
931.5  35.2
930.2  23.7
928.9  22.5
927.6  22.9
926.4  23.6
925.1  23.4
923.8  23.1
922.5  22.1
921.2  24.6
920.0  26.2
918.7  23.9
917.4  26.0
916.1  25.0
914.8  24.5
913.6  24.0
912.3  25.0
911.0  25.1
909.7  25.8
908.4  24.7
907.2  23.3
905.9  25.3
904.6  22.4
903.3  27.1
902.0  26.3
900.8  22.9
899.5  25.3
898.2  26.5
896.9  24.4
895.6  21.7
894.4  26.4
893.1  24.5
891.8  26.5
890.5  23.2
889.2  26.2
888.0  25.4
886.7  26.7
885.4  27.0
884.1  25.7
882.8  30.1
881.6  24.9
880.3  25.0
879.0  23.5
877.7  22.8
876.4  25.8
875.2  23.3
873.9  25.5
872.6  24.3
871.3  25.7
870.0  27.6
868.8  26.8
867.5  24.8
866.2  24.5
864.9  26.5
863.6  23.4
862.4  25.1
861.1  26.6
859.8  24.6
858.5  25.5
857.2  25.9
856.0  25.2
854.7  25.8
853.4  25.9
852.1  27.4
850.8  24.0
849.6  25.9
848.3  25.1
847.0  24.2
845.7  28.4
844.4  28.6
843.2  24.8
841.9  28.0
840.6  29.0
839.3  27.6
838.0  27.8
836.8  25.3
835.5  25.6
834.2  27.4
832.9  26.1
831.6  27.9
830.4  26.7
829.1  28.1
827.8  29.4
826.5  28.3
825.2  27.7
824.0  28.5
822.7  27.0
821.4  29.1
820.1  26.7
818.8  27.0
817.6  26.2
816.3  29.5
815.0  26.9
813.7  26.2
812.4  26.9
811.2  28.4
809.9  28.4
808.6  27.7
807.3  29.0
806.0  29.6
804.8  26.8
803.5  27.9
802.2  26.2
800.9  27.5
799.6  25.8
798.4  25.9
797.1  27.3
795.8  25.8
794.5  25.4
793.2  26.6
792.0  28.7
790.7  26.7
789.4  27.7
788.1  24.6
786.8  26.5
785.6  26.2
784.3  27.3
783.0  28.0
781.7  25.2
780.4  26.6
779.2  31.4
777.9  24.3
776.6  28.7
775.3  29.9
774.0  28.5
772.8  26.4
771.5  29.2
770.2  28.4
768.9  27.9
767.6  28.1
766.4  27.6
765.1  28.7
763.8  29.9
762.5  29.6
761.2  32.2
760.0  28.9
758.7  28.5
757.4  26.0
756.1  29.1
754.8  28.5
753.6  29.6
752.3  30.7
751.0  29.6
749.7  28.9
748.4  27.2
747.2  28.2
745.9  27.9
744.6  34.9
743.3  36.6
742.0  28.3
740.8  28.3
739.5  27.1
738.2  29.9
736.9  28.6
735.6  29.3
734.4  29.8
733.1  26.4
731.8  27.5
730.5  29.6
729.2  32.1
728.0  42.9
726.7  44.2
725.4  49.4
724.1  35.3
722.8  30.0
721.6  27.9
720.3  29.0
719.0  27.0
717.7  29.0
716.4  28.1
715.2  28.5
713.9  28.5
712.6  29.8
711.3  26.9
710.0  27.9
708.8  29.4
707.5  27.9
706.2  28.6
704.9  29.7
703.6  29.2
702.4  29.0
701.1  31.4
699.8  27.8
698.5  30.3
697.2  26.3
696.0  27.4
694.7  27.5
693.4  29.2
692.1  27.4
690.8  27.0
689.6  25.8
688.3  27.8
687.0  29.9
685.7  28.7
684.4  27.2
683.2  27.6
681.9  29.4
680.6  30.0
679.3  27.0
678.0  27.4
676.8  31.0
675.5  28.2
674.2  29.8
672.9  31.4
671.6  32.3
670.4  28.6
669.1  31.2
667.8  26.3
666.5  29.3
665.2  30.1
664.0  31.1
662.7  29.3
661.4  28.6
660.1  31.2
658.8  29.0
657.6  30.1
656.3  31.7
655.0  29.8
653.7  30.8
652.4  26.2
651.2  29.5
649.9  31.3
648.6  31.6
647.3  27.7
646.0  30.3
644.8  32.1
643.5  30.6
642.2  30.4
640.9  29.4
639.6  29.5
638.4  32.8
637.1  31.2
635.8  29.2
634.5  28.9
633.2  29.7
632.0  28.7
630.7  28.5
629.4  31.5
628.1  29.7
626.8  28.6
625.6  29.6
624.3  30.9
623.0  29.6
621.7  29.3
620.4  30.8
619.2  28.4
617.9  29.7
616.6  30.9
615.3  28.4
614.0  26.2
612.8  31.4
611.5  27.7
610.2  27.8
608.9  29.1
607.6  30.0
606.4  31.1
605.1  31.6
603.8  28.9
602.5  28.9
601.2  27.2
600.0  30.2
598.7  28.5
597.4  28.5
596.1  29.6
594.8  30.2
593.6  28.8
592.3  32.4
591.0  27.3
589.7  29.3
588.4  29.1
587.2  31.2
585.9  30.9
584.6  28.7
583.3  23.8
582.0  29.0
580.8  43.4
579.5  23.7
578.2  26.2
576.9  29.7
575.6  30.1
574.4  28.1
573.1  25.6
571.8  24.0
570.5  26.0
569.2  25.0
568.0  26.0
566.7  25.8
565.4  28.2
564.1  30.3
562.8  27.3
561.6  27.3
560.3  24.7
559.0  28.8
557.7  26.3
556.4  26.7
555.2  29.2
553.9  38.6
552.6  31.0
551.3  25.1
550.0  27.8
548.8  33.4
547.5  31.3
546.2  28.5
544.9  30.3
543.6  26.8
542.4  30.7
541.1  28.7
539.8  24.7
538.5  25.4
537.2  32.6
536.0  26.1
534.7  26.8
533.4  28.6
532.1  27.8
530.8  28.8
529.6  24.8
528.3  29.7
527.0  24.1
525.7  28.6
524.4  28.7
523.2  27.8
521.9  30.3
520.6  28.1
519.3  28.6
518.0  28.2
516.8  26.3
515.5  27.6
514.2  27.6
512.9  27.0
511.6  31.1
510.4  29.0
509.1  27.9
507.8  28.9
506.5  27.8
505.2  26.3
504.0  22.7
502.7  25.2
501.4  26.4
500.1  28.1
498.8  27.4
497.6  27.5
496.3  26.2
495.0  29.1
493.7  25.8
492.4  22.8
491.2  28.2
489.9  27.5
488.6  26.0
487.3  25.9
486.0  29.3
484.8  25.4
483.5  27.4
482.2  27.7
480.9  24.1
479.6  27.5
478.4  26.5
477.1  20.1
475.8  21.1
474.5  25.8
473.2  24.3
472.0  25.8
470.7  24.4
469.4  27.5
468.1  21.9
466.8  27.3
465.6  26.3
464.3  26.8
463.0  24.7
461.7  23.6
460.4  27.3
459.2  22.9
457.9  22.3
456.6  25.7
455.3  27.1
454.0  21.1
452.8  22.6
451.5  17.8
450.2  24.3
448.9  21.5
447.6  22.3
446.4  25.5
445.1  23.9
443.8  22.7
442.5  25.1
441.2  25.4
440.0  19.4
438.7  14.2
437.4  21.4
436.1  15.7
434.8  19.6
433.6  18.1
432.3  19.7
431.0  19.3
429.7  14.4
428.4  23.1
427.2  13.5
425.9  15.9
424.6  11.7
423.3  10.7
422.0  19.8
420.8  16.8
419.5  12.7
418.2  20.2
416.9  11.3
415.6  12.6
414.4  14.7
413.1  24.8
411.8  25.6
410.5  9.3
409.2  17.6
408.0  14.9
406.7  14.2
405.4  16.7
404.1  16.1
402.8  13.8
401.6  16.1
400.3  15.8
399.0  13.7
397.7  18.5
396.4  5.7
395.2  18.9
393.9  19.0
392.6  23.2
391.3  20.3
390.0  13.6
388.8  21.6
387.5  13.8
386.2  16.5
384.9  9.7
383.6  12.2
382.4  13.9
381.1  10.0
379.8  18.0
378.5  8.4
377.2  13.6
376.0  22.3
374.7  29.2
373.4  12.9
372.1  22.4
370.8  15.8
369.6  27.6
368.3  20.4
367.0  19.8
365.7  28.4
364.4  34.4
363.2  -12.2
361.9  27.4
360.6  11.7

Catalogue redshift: 0.106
